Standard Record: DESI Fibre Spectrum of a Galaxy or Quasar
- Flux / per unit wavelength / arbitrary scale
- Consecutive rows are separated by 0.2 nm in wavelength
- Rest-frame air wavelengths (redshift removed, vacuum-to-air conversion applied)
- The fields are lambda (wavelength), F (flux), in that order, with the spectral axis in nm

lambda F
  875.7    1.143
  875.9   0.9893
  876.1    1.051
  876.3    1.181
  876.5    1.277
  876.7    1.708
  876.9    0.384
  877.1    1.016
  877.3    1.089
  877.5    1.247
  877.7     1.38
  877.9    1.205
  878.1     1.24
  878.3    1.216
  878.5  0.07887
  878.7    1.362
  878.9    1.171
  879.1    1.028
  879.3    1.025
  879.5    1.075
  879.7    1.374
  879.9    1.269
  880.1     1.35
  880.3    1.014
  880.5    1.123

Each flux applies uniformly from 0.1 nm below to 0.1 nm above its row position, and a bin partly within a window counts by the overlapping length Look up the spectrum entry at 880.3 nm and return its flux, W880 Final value 1.014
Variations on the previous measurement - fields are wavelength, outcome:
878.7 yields 1.362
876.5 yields 1.277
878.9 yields 1.171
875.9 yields 0.9893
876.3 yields 1.181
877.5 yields 1.247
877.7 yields 1.38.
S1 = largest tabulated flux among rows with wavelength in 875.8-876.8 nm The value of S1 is 1.708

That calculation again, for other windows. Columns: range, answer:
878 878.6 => 1.24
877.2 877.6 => 1.247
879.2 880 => 1.374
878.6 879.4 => 1.362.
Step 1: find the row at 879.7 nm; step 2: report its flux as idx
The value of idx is 1.374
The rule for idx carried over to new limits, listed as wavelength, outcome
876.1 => 1.051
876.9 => 0.384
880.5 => 1.123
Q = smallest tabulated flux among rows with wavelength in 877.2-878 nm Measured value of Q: 1.089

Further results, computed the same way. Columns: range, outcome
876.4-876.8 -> 1.277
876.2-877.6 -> 0.384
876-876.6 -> 1.051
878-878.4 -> 1.216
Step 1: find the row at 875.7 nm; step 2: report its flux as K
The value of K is 1.143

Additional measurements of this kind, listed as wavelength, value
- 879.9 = 1.269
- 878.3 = 1.216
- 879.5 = 1.075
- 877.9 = 1.205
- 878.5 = 0.07887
